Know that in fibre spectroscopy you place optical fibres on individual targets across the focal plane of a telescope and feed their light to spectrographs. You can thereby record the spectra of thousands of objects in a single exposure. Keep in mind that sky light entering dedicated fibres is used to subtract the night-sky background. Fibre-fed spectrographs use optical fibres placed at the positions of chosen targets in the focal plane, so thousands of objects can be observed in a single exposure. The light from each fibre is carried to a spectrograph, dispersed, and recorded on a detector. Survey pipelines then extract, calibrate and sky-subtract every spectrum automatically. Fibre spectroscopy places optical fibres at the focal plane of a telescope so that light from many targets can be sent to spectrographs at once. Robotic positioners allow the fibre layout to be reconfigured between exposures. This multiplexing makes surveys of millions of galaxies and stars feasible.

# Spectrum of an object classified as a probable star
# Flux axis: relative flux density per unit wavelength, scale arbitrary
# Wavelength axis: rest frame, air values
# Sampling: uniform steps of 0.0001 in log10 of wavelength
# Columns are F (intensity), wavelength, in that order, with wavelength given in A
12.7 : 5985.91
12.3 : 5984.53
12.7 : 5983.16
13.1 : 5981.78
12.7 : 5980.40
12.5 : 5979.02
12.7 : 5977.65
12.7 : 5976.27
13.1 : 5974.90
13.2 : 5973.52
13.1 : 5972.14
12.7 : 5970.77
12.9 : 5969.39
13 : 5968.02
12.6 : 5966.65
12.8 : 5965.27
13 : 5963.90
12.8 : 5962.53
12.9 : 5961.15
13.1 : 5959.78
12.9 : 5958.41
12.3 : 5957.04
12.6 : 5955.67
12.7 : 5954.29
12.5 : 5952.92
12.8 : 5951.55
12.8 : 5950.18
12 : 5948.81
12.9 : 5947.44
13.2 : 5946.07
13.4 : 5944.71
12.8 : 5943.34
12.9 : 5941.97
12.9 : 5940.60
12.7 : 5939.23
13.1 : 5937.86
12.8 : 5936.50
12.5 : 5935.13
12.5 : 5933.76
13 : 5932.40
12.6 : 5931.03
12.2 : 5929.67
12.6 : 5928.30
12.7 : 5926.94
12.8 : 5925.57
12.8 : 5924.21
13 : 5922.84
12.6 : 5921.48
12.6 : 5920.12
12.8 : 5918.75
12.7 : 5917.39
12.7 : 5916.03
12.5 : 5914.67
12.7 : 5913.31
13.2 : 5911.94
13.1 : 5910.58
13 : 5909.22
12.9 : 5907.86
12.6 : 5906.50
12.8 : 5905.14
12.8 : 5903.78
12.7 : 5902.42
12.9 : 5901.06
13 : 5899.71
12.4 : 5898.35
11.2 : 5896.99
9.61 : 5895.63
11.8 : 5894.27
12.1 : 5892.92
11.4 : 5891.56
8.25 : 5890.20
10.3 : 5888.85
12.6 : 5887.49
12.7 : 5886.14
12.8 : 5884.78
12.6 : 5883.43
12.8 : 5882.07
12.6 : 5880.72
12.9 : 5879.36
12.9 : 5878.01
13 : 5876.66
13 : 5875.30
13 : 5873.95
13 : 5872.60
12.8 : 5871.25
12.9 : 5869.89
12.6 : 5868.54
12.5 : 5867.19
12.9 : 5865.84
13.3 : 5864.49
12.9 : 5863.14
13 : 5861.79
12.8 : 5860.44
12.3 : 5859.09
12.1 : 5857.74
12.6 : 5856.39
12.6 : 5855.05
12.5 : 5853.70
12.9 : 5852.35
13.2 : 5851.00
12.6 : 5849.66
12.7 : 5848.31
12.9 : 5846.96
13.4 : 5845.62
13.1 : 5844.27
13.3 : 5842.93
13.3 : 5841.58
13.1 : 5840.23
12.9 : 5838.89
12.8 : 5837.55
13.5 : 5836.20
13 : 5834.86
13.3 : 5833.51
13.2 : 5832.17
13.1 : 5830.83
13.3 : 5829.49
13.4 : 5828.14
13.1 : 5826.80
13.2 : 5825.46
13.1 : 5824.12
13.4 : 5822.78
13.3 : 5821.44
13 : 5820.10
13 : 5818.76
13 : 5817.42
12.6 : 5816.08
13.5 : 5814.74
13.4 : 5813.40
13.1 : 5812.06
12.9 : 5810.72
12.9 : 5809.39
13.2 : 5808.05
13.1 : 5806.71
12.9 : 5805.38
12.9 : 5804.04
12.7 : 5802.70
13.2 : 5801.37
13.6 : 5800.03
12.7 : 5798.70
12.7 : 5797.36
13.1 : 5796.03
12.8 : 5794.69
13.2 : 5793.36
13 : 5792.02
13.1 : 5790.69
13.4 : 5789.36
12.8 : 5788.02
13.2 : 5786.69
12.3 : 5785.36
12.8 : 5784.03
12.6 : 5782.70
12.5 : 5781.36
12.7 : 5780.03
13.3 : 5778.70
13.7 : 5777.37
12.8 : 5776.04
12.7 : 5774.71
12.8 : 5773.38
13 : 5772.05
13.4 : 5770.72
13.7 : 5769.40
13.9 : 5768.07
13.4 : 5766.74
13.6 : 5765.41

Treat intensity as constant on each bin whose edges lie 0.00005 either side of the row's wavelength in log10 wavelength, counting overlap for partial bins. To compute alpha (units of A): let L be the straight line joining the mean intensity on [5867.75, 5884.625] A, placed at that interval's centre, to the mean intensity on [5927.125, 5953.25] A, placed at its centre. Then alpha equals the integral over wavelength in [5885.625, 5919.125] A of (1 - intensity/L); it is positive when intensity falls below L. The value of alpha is 1.6 A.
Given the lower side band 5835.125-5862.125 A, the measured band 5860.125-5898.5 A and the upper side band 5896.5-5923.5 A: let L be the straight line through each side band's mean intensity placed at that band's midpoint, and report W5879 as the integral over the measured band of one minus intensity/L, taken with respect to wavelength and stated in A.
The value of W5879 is 1.5 A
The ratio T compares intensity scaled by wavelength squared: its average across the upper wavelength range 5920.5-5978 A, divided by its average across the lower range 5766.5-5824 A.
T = 1.0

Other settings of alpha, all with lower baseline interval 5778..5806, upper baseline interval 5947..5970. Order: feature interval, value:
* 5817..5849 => -0.7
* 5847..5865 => 0.2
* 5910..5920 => 0.0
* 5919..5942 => 0.1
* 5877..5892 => 0.9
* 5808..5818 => -0.1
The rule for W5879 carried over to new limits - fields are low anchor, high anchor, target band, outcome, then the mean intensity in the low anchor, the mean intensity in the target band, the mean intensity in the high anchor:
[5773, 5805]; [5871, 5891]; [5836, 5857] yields -0.6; 12.9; 13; 12.3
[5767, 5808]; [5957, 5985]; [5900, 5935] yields 0.4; 13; 12.8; 12.8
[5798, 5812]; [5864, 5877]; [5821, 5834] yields -0.3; 13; 13.2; 12.9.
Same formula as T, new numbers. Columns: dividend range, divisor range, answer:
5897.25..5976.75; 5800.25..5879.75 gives 1.02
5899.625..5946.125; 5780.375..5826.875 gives 1.02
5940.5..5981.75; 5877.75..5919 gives 1.07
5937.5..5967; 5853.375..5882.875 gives 1.03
